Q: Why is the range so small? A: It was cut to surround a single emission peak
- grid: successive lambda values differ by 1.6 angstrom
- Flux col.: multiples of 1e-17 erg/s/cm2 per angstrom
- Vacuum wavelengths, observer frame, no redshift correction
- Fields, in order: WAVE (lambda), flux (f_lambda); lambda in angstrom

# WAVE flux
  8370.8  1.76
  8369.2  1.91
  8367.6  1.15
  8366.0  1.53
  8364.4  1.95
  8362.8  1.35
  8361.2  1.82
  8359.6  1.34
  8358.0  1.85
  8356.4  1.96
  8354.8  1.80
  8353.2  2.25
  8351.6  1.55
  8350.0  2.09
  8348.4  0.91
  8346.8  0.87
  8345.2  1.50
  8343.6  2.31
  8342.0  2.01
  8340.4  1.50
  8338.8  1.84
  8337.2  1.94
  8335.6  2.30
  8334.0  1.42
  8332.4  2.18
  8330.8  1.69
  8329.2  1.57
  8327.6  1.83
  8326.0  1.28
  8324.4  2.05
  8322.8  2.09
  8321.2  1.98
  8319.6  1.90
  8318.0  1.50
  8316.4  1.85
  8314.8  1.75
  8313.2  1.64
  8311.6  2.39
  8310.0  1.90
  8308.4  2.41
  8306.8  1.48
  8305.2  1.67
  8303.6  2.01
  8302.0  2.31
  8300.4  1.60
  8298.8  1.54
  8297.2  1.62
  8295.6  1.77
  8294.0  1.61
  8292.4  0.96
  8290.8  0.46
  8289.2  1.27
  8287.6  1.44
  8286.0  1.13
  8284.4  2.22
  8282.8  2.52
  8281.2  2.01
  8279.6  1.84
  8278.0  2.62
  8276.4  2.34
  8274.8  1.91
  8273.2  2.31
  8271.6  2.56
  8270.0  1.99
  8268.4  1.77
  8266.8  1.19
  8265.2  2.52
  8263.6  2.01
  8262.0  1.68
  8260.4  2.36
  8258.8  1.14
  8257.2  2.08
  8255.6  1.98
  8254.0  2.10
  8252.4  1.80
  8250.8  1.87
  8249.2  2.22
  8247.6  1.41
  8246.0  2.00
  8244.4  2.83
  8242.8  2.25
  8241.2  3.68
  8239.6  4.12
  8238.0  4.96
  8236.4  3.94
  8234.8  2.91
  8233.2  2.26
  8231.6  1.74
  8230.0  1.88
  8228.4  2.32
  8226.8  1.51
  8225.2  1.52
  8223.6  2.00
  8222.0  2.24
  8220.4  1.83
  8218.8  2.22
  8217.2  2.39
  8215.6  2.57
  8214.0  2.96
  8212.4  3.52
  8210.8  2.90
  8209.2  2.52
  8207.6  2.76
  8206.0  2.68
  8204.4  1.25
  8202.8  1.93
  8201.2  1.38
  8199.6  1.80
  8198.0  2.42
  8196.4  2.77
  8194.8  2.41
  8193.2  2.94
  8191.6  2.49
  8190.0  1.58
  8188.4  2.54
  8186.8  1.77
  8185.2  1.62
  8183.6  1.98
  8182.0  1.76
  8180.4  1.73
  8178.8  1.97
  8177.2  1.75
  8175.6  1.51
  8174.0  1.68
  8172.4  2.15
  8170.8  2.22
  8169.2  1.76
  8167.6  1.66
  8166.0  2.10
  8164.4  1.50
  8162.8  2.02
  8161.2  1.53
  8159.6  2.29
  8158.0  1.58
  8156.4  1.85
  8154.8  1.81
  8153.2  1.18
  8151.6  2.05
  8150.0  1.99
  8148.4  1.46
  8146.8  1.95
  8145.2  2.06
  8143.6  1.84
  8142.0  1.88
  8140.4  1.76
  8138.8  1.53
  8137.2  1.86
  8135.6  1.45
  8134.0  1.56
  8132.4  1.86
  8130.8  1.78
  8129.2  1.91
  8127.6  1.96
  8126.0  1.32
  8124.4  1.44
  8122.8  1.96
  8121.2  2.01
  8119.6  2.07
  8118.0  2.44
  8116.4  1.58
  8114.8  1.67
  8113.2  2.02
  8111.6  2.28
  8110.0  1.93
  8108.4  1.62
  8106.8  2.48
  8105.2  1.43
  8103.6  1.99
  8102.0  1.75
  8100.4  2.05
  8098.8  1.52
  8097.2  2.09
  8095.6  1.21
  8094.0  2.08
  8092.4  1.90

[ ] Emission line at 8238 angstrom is [N II] 6583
